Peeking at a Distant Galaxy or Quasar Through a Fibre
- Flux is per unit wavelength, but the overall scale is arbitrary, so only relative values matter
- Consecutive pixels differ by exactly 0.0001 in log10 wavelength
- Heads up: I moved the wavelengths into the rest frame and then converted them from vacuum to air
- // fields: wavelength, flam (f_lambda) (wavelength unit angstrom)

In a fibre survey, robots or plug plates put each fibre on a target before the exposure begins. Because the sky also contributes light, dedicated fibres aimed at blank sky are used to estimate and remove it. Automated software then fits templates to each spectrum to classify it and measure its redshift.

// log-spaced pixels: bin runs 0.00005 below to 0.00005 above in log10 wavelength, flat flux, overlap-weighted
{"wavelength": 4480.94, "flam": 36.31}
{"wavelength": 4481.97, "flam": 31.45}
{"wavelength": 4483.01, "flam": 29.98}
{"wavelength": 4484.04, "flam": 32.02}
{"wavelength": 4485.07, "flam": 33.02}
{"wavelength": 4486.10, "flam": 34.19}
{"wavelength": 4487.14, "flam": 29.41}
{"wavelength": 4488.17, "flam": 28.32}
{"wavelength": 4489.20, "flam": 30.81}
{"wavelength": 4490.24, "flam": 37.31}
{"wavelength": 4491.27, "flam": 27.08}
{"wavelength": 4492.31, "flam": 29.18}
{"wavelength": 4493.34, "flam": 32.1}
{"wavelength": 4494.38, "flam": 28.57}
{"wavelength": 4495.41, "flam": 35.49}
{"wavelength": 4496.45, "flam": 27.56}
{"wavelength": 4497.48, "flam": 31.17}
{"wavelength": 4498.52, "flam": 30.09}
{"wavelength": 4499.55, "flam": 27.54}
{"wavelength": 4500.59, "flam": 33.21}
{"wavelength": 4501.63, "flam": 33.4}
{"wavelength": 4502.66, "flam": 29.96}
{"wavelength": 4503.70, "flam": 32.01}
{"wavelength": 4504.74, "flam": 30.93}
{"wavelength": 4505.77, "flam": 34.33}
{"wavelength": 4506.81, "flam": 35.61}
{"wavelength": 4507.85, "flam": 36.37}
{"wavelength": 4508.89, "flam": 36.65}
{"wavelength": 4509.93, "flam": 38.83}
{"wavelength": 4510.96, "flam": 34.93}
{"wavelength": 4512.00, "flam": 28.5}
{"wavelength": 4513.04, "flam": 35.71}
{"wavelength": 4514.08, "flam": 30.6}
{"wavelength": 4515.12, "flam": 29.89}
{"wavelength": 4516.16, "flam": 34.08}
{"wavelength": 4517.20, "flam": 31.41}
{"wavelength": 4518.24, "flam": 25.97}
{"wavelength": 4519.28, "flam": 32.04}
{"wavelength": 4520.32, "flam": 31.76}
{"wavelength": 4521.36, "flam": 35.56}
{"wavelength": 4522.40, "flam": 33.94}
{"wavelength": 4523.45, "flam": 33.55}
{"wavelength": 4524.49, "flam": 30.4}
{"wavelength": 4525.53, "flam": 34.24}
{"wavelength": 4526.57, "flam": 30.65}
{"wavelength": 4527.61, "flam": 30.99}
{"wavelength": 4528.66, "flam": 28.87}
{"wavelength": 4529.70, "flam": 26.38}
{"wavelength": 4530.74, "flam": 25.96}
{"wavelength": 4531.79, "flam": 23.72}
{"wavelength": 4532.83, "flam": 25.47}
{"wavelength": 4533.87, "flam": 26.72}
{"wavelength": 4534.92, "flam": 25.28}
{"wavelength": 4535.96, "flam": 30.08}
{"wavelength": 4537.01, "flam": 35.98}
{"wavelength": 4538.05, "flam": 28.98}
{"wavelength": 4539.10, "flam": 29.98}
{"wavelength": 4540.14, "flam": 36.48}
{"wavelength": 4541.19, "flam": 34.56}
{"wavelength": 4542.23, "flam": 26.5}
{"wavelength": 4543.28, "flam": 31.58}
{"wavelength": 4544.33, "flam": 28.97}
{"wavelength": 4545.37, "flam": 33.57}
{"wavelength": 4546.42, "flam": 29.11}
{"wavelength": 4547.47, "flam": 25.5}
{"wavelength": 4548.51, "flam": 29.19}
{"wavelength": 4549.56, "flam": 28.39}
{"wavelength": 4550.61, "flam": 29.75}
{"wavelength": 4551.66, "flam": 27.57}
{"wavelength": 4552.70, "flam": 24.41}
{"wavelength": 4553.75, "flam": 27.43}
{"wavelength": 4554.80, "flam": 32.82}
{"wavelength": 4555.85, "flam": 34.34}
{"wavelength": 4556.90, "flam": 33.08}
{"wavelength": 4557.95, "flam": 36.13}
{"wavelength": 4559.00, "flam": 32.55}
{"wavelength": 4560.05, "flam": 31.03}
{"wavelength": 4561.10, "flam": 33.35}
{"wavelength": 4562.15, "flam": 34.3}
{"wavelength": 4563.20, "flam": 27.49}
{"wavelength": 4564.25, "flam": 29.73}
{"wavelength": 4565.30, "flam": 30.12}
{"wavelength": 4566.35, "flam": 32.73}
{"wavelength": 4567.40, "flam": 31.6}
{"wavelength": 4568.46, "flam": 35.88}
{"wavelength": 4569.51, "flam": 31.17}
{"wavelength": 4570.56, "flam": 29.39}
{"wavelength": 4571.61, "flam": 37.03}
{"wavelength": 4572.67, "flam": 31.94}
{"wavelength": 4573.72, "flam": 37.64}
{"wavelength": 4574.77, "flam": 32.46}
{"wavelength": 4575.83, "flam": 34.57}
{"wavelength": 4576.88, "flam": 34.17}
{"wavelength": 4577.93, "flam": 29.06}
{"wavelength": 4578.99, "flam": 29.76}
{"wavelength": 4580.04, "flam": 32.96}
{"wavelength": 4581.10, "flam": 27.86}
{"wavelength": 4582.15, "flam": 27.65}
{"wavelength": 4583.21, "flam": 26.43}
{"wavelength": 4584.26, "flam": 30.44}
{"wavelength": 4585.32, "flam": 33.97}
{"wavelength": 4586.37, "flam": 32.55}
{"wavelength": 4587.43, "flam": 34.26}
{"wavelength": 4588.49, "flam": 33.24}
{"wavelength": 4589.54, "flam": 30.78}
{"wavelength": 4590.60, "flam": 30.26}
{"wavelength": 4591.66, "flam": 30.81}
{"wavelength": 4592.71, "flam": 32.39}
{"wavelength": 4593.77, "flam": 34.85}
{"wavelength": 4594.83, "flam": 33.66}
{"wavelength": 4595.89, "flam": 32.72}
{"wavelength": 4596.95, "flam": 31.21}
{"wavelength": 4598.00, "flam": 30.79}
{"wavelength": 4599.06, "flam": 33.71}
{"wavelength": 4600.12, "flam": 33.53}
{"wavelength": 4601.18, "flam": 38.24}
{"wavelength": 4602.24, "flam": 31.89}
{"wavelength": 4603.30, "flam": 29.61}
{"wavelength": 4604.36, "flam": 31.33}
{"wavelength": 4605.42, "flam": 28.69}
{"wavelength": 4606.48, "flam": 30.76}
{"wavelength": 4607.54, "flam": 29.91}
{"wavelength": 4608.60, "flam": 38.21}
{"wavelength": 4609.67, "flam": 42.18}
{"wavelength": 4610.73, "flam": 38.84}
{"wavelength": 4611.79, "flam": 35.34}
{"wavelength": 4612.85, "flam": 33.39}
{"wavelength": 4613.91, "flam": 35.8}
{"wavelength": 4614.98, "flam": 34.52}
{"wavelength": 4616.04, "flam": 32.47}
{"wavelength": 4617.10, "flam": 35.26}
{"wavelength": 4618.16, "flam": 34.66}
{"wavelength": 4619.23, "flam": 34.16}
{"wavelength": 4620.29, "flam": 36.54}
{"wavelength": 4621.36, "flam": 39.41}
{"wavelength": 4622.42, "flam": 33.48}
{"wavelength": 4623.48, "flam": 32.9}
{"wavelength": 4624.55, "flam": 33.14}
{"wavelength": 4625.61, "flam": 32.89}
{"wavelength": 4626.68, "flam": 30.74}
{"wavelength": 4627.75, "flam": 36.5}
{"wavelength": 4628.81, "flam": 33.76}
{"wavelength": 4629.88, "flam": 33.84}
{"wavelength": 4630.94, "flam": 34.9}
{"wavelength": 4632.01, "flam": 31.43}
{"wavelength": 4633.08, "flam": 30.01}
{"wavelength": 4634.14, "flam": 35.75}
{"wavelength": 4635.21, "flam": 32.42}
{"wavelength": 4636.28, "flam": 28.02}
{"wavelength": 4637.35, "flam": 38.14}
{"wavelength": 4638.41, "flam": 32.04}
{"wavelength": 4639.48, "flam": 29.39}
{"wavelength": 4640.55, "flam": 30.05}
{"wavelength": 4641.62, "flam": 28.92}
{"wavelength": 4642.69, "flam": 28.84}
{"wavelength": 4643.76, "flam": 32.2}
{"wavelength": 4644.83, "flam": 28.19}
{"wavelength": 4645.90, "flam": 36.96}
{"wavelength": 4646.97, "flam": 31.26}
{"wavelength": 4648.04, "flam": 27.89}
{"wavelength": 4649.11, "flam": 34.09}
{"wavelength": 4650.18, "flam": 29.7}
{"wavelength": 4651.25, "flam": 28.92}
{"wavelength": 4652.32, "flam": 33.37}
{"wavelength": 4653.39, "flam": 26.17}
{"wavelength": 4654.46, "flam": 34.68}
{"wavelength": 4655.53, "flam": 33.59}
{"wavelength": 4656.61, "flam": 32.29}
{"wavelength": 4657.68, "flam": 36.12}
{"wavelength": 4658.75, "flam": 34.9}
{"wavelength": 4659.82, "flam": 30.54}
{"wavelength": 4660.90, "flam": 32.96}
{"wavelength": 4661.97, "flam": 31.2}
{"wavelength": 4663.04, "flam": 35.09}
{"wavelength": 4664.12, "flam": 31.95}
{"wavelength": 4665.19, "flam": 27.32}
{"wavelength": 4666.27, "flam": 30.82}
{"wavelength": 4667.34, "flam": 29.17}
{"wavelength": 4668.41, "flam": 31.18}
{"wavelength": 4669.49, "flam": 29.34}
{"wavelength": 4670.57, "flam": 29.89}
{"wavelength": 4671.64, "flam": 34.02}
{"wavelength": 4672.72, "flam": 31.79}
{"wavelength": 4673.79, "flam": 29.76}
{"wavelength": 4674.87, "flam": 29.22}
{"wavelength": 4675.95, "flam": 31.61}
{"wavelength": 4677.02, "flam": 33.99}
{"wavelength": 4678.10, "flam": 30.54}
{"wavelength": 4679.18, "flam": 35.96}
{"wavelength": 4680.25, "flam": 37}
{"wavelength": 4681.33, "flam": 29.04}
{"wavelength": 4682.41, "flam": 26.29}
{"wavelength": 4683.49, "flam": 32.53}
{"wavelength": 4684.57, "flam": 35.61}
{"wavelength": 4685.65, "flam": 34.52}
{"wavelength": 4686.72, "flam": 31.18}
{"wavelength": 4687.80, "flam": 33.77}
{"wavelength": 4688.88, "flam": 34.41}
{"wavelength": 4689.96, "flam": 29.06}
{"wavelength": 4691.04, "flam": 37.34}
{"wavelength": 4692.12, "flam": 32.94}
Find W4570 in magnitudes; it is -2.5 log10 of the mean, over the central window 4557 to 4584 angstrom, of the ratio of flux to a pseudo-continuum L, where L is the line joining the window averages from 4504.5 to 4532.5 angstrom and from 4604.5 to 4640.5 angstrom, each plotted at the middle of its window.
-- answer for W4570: 0.03 mag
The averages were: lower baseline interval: 31.9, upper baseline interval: 33.8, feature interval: 31.9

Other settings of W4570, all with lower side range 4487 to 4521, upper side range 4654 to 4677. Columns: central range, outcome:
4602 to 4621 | -0.08 mag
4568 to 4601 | -0.01 mag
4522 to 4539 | 0.09 mag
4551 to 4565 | 0.03 mag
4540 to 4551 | 0.06 mag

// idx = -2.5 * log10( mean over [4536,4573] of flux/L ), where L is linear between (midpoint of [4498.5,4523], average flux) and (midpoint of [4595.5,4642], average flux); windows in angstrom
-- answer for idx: 0.06 mag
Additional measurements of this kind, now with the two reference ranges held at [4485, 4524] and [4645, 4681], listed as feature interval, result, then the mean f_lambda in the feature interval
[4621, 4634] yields -0.06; 33.6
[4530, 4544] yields 0.10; 29.3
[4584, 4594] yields -0.01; 32.3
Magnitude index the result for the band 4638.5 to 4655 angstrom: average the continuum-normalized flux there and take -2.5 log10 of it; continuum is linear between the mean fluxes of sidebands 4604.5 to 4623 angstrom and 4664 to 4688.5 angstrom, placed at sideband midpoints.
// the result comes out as 0.081 mag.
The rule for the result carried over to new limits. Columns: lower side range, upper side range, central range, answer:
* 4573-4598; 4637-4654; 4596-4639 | -0.08 mag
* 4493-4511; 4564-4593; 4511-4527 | 0.02 mag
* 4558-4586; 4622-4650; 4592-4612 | -0.05 mag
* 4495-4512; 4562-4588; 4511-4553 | 0.08 mag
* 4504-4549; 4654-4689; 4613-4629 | -0.09 mag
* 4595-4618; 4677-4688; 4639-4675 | 0.06 mag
